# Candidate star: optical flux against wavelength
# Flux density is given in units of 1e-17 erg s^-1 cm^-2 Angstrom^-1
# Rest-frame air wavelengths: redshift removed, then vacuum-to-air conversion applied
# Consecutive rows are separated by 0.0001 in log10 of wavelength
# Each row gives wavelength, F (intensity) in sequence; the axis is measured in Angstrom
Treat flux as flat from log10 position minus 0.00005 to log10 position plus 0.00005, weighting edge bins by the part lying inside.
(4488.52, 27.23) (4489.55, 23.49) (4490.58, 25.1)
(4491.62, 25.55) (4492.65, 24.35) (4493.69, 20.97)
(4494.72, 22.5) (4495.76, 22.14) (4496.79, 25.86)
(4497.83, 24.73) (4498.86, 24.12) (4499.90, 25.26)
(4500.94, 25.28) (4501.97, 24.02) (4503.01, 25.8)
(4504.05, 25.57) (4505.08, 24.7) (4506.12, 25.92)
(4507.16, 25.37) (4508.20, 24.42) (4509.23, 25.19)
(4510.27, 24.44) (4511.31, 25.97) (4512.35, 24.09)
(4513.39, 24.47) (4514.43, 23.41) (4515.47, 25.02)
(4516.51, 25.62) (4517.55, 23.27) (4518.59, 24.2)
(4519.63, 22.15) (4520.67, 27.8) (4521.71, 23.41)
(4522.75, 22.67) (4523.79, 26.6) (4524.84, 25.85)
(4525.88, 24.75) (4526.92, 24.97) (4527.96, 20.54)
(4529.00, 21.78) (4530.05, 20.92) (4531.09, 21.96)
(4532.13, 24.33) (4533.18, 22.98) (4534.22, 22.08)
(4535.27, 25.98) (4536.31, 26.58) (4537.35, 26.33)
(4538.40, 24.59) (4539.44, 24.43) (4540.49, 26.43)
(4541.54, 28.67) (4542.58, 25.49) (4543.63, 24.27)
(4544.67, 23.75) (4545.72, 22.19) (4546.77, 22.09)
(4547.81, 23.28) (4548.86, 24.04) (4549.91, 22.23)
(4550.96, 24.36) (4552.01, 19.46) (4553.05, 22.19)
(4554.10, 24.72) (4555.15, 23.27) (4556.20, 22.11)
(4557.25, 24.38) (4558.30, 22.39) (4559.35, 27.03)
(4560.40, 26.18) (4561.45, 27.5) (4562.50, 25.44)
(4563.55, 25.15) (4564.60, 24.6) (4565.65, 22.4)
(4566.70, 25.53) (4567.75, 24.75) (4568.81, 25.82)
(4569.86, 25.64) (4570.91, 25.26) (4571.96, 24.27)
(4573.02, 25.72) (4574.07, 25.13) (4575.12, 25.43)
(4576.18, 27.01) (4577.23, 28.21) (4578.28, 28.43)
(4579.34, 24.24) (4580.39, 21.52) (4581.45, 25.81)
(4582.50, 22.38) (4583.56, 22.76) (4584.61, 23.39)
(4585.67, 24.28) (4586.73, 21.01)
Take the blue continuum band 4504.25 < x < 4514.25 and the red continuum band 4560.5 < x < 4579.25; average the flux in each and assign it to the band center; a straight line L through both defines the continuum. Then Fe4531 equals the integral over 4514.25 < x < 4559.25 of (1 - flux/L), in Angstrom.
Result 2.35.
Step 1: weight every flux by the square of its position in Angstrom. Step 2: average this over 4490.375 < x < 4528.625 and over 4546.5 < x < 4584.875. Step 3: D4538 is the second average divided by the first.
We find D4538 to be 1.02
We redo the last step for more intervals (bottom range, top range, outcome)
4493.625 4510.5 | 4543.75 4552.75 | 0.94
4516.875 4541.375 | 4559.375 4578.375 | 1.08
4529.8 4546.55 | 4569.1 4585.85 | 1.04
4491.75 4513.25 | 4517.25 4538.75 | 0.99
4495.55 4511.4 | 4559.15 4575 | 1.04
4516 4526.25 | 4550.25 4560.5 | 0.97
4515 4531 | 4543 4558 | 0.97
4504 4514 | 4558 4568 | 1.03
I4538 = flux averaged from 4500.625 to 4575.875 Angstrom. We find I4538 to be 24.4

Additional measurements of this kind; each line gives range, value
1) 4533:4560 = 24.1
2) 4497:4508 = 25.1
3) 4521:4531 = 23.5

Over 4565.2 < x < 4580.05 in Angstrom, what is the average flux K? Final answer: 25.5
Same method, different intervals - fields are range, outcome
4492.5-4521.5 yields 24.5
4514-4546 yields 24.3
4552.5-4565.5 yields 24.5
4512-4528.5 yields 24.3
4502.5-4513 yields 25.1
